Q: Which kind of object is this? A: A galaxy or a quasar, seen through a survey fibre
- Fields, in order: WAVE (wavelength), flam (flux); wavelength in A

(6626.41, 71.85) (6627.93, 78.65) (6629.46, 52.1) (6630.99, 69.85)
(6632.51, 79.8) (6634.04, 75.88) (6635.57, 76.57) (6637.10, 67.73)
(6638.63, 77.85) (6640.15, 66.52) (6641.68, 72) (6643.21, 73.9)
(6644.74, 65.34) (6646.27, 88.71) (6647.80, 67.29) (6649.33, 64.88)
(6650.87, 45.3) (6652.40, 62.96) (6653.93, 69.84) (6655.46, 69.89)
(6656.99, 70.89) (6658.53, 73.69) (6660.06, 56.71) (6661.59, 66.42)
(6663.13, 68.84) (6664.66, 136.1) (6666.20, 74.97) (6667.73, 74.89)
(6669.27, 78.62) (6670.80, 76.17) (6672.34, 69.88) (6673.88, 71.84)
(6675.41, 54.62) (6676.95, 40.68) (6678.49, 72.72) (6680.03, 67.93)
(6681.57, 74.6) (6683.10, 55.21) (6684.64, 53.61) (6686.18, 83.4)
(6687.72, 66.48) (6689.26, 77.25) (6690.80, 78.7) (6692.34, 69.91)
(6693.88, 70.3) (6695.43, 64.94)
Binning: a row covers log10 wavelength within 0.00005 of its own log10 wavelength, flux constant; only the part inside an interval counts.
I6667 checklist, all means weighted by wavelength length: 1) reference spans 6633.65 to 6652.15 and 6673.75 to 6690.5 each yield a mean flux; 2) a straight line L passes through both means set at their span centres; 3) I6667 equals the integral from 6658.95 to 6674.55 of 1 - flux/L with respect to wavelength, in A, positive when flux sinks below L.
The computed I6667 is -2.4 A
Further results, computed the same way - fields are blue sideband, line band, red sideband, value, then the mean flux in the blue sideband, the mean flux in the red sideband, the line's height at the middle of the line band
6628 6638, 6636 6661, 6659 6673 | 1.9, 70.9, 78.1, 74.3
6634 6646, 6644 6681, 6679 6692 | 0.4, 72.4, 69.7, 71.1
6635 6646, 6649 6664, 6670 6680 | 0.7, 72.1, 64.6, 68.6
